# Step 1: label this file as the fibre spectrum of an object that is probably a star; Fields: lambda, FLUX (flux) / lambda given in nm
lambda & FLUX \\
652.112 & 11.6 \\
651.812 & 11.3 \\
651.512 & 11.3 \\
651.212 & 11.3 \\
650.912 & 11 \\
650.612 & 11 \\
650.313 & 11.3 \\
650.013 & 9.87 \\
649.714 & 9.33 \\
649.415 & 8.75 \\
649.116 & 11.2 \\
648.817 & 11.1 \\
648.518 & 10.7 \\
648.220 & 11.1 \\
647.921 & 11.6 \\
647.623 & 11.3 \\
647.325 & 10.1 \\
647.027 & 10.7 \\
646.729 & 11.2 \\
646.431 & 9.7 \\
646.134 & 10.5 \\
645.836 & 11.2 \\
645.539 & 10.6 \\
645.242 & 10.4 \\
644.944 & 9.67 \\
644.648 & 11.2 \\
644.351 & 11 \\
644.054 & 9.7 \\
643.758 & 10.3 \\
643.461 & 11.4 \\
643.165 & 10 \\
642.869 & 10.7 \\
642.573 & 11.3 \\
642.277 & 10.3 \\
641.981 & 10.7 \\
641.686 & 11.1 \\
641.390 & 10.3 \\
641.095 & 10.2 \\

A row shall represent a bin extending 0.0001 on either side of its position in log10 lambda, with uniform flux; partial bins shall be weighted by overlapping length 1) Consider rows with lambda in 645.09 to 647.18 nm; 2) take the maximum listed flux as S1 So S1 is 11.2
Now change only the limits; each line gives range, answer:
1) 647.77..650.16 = 11.6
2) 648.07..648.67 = 11.1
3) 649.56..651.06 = 11.3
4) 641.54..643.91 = 11.4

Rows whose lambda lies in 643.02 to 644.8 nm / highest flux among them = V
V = 11.4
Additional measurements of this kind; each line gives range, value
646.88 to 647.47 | 10.7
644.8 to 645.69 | 10.6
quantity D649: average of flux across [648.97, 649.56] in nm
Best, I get 9.98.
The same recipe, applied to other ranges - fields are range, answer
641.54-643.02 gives 10.8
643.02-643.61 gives 10.7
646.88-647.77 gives 10.7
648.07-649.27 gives 11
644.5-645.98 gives 10.6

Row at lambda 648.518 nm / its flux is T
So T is 10.7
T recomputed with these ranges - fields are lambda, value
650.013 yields 9.87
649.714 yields 9.33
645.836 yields 11.2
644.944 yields 9.67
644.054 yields 9.7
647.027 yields 10.7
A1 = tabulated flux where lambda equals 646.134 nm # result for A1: 10.5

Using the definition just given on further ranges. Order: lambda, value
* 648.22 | 11.1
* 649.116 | 11.2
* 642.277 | 10.3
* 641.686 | 11.1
